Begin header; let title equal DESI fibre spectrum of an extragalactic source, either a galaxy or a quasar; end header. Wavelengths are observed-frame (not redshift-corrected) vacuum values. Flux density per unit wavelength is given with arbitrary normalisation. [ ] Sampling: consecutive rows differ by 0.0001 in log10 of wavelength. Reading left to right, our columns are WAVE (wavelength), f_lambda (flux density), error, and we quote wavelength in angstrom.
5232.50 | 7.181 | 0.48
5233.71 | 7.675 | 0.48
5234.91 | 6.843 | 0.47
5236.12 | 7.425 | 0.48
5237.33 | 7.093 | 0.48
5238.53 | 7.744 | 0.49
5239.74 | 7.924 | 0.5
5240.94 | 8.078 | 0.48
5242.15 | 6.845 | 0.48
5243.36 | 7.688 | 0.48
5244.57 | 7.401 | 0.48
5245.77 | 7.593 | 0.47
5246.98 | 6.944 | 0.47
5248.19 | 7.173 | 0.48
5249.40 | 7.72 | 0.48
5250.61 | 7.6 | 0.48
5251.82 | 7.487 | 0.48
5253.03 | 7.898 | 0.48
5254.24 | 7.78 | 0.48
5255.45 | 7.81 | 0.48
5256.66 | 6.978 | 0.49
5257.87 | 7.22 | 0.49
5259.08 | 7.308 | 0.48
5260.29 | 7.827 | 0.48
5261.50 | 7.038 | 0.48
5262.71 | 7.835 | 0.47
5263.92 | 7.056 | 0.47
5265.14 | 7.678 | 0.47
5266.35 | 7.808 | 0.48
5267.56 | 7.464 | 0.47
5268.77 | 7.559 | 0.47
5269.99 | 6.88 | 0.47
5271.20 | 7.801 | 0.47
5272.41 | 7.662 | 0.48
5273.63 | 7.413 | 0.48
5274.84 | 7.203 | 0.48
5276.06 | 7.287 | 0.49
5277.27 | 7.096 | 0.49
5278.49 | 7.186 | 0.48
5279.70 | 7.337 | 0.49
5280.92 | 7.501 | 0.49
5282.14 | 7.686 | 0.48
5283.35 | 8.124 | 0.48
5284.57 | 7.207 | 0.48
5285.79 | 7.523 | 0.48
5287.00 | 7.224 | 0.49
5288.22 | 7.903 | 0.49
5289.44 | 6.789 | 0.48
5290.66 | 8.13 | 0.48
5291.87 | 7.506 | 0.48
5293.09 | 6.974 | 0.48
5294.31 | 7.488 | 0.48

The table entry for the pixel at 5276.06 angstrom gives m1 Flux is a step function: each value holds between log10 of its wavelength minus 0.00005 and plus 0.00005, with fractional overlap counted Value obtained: 7.287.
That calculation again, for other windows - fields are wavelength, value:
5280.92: 7.501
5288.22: 7.903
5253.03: 7.898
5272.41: 7.662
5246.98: 6.944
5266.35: 7.808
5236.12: 7.425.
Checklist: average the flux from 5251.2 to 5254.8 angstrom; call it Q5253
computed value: 7.72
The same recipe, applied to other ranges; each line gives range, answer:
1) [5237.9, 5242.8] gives 7.65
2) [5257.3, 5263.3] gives 7.45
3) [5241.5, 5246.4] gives 7.38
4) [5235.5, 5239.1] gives 7.41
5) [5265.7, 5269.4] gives 7.61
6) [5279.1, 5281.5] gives 7.41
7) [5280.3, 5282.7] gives 7.57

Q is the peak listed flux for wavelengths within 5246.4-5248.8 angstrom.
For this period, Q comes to 7.173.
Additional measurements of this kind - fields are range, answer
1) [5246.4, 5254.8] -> 7.898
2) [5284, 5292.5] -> 8.13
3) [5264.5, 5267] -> 7.808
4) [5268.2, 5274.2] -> 7.801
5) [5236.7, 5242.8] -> 8.078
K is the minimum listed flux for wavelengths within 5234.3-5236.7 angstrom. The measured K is 6.843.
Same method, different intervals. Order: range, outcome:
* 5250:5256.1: 7.487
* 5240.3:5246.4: 6.845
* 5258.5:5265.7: 7.038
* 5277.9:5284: 7.186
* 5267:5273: 6.88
